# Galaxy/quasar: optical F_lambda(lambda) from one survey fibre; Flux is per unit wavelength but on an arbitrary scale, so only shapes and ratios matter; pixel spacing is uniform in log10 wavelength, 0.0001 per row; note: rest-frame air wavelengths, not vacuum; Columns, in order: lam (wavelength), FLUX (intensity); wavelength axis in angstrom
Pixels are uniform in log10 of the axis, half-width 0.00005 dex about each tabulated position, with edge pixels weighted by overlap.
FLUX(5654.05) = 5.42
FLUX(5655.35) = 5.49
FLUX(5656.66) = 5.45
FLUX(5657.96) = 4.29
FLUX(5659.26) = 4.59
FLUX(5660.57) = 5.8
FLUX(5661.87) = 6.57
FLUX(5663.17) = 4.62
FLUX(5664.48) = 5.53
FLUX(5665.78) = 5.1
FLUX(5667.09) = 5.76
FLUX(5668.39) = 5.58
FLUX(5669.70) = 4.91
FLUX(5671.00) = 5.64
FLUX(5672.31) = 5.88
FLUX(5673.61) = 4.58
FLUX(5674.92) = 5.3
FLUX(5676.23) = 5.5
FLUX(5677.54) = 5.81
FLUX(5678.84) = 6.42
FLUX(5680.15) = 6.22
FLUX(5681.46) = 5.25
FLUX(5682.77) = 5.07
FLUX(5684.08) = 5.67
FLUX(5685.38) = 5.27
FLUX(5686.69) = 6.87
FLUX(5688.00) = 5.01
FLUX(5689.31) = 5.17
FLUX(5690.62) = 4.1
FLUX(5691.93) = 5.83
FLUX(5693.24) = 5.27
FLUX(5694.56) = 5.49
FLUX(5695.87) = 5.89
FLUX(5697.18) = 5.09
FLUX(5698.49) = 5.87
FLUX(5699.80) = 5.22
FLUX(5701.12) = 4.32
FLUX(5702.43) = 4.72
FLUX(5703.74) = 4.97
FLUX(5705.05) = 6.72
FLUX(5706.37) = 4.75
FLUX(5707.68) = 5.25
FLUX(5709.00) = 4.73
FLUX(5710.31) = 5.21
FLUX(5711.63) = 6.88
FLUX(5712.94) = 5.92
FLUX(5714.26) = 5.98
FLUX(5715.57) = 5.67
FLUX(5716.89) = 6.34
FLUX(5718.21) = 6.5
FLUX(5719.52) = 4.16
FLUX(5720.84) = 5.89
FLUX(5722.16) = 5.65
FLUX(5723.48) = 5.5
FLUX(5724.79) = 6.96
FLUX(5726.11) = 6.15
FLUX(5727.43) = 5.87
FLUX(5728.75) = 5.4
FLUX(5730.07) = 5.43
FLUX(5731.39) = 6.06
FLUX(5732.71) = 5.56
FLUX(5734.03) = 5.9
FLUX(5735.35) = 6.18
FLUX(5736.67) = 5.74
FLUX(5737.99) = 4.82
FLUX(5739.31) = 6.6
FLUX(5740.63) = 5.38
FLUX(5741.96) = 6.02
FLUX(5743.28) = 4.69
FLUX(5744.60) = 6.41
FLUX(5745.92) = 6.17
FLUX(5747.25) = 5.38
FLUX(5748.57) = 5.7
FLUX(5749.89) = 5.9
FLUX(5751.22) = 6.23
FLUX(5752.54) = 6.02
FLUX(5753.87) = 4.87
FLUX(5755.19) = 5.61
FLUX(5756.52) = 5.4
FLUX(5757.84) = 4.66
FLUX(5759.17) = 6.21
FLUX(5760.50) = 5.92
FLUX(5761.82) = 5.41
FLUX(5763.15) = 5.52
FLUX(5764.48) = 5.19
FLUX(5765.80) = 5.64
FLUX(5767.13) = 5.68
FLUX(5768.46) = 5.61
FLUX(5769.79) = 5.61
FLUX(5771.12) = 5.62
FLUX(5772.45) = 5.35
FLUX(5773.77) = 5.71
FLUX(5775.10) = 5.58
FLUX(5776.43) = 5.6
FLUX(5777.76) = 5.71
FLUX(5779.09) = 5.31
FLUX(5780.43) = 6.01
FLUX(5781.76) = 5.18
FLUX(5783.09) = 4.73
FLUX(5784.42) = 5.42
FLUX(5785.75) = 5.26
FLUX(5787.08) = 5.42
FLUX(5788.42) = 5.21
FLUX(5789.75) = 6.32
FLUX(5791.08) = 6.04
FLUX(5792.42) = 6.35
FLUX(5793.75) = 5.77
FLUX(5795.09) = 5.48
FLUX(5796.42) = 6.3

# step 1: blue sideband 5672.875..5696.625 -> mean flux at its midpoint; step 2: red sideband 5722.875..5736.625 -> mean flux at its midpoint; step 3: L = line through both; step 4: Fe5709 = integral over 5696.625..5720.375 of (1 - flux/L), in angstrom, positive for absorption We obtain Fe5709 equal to 1.0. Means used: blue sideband 5.48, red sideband 5.9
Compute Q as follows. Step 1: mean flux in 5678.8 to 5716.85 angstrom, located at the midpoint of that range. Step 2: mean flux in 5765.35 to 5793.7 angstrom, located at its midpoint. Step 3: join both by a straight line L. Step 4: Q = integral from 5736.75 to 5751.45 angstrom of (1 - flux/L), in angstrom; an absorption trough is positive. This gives -0.5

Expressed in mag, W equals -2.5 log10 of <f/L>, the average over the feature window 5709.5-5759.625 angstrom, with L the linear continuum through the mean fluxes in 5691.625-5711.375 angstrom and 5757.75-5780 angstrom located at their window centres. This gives -0.06 mag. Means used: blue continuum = 5.31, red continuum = 5.57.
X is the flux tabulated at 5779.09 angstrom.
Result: 5.31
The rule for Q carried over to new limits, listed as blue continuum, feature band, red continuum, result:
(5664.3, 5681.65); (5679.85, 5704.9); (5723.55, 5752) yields 1.3 angstrom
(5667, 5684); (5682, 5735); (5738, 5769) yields 0.2 angstrom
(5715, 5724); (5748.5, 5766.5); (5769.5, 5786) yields -0.2 angstrom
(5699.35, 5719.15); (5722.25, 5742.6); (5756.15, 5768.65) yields -1.1 angstrom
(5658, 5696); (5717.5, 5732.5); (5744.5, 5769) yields -0.6 angstrom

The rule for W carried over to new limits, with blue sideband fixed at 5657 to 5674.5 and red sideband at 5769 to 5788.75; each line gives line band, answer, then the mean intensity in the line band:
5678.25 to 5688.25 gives -0.08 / 5.75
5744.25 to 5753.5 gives -0.10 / 5.92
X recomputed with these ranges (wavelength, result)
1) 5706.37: 4.75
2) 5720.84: 5.89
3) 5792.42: 6.35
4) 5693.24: 5.27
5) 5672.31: 5.88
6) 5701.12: 4.32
